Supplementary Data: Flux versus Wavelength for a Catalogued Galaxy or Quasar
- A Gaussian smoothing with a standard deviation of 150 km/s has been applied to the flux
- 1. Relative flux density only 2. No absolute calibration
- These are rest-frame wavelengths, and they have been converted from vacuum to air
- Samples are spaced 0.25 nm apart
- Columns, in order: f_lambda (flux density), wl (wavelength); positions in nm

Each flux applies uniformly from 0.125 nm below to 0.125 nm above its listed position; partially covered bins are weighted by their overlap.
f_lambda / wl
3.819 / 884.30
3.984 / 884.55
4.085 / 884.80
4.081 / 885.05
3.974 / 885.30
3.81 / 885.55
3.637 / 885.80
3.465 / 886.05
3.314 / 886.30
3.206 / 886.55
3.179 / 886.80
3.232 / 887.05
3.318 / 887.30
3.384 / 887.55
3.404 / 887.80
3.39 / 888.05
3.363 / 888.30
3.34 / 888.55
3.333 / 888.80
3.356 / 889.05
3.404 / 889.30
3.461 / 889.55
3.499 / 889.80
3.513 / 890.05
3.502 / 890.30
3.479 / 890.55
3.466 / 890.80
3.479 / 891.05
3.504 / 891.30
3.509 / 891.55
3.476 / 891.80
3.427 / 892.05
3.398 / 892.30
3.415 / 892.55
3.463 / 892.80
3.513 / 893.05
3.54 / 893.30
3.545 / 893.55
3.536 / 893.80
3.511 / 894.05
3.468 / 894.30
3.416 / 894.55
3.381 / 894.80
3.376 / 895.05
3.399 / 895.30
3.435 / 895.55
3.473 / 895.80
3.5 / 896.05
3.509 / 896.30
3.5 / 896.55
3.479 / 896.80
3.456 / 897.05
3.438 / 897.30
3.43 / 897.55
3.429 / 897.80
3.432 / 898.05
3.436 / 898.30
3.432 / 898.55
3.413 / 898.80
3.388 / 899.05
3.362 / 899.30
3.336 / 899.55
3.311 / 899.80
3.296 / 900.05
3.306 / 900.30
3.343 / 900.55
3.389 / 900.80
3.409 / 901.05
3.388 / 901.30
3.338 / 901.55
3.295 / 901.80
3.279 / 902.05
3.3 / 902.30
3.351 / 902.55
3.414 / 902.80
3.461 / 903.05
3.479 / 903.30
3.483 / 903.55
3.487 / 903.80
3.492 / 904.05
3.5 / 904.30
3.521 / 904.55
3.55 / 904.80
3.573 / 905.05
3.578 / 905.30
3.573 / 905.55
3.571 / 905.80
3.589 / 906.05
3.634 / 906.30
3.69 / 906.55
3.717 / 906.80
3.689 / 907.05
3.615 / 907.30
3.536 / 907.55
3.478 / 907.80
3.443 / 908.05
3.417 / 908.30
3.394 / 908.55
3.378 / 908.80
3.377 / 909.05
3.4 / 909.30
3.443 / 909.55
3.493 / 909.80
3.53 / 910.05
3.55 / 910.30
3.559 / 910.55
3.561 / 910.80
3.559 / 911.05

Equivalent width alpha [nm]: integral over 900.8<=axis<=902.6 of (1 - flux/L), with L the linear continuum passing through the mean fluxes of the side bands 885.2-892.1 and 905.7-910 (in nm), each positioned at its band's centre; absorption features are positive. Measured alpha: 0.08 nm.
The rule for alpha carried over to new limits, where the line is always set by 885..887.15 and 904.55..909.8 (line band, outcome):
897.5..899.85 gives 0.09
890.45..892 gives 0.02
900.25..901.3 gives 0.05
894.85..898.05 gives 0.07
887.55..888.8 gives 0.06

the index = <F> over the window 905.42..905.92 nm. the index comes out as 3.57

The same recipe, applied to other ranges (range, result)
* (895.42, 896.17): 3.47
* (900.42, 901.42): 3.38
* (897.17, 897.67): 3.43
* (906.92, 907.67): 3.61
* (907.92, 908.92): 3.41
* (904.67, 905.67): 3.57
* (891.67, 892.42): 3.43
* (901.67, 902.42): 3.29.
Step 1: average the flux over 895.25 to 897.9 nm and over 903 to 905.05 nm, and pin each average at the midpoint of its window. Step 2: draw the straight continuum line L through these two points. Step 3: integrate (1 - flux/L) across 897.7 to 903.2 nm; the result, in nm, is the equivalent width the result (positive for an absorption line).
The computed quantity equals 0.18 nm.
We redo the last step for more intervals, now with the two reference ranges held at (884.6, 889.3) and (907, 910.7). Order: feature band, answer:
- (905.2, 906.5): -0.041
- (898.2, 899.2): 0.021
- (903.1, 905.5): -0.022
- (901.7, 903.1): 0.057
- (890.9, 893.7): 0.012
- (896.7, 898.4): 0.024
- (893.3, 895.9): 0.026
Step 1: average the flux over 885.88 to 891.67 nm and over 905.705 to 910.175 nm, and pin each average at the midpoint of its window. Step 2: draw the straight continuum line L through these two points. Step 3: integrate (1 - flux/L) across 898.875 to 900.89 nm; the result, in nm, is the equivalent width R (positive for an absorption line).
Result 0.074 nm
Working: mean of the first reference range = 3.4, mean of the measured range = 3.34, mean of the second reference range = 3.52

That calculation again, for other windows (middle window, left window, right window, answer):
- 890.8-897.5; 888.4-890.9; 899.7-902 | -0.14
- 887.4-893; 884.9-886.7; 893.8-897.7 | 0.19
